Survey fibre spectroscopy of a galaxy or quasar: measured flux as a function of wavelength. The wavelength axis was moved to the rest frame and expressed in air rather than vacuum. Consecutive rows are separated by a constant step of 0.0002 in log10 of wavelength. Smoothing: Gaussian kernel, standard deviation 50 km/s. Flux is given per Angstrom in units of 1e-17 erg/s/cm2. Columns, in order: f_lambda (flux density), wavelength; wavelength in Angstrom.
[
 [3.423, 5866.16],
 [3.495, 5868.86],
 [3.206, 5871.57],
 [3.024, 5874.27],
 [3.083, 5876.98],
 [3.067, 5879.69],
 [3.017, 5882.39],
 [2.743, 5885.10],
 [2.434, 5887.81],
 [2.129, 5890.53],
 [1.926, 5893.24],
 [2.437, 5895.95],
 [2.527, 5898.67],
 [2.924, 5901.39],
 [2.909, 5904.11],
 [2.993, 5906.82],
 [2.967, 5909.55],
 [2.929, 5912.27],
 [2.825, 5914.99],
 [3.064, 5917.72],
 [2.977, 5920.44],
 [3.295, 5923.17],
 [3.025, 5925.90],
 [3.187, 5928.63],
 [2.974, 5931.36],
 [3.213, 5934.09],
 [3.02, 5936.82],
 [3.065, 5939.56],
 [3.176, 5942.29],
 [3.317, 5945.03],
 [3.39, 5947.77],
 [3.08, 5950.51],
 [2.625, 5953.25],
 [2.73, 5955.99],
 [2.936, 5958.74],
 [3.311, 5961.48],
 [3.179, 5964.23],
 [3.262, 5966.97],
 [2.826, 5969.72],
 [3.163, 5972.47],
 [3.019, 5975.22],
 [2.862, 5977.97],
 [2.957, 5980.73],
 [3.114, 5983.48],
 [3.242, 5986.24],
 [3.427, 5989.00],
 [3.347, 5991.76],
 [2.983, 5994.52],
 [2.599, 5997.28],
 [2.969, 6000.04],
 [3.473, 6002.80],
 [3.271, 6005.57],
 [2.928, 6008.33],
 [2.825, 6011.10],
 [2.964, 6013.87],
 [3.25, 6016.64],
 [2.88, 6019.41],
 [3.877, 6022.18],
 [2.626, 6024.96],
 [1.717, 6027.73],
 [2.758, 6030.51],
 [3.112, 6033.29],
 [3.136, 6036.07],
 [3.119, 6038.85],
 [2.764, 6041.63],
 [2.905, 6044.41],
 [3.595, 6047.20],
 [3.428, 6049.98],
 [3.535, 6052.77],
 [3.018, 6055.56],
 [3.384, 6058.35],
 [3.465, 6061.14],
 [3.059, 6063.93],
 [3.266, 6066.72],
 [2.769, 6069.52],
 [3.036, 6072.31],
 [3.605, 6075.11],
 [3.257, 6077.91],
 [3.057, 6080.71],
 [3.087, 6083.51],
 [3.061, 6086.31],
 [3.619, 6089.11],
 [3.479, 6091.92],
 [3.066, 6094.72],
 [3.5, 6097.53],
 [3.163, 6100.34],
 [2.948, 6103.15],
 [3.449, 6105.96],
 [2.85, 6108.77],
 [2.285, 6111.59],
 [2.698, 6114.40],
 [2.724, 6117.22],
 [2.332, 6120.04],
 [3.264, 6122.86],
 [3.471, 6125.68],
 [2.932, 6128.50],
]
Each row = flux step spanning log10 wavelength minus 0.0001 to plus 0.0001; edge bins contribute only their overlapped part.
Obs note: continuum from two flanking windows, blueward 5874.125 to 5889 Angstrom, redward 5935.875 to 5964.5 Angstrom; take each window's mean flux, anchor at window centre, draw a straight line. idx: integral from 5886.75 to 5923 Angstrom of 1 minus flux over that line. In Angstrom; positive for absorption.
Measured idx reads 2.90 Angstrom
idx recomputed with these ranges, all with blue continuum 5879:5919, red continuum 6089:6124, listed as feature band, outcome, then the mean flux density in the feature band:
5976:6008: -2.9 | 3.11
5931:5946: -1.9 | 3.13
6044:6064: -2.7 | 3.33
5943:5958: -1.3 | 3.03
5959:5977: -1.9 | 3.11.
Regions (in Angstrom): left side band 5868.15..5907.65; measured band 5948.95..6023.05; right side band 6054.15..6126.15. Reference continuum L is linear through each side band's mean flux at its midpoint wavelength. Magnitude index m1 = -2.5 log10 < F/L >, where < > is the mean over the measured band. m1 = -0.05 mag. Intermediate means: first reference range 2.78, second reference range 3.11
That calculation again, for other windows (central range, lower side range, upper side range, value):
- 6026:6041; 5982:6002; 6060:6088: 0.14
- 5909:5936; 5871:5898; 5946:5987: -0.07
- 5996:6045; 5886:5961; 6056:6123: 0.02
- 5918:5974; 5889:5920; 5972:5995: -0.06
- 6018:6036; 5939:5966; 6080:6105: 0.11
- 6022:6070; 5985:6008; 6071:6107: 0.05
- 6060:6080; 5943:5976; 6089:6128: -0.05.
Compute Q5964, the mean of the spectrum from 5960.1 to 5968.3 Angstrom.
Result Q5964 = 3.25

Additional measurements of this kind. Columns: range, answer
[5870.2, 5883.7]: 3.08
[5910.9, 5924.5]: 3.02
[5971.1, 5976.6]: 3.09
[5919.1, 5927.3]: 3.1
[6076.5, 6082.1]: 3.16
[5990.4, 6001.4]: 2.97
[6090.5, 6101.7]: 3.3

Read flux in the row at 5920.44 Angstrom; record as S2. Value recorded 2.977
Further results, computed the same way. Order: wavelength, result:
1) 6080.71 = 3.057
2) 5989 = 3.427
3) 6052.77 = 3.535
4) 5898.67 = 2.527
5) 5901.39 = 2.924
